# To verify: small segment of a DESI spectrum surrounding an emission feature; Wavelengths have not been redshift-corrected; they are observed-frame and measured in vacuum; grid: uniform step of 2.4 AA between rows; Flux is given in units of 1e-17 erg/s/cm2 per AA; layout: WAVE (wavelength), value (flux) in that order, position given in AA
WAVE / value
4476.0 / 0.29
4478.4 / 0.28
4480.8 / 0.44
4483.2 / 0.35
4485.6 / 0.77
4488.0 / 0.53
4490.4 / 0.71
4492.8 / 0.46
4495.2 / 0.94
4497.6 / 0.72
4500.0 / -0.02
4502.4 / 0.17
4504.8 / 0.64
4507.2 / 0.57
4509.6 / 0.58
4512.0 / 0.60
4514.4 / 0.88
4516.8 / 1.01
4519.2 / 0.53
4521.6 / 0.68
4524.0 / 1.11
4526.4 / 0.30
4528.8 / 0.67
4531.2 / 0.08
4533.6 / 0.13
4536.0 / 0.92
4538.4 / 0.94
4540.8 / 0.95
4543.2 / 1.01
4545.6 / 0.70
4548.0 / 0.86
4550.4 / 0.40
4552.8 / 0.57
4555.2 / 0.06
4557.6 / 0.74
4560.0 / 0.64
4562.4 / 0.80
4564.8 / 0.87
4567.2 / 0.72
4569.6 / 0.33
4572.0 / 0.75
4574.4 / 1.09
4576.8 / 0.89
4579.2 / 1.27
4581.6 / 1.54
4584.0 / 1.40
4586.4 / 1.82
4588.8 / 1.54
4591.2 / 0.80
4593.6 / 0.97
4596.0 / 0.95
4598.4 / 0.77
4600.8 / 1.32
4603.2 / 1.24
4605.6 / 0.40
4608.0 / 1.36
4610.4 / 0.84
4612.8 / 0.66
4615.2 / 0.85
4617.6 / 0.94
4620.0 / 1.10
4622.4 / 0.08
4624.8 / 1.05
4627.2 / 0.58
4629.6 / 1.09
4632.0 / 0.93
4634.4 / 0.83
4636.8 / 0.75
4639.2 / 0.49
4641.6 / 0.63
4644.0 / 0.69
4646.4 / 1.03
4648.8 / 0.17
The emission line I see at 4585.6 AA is C III]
